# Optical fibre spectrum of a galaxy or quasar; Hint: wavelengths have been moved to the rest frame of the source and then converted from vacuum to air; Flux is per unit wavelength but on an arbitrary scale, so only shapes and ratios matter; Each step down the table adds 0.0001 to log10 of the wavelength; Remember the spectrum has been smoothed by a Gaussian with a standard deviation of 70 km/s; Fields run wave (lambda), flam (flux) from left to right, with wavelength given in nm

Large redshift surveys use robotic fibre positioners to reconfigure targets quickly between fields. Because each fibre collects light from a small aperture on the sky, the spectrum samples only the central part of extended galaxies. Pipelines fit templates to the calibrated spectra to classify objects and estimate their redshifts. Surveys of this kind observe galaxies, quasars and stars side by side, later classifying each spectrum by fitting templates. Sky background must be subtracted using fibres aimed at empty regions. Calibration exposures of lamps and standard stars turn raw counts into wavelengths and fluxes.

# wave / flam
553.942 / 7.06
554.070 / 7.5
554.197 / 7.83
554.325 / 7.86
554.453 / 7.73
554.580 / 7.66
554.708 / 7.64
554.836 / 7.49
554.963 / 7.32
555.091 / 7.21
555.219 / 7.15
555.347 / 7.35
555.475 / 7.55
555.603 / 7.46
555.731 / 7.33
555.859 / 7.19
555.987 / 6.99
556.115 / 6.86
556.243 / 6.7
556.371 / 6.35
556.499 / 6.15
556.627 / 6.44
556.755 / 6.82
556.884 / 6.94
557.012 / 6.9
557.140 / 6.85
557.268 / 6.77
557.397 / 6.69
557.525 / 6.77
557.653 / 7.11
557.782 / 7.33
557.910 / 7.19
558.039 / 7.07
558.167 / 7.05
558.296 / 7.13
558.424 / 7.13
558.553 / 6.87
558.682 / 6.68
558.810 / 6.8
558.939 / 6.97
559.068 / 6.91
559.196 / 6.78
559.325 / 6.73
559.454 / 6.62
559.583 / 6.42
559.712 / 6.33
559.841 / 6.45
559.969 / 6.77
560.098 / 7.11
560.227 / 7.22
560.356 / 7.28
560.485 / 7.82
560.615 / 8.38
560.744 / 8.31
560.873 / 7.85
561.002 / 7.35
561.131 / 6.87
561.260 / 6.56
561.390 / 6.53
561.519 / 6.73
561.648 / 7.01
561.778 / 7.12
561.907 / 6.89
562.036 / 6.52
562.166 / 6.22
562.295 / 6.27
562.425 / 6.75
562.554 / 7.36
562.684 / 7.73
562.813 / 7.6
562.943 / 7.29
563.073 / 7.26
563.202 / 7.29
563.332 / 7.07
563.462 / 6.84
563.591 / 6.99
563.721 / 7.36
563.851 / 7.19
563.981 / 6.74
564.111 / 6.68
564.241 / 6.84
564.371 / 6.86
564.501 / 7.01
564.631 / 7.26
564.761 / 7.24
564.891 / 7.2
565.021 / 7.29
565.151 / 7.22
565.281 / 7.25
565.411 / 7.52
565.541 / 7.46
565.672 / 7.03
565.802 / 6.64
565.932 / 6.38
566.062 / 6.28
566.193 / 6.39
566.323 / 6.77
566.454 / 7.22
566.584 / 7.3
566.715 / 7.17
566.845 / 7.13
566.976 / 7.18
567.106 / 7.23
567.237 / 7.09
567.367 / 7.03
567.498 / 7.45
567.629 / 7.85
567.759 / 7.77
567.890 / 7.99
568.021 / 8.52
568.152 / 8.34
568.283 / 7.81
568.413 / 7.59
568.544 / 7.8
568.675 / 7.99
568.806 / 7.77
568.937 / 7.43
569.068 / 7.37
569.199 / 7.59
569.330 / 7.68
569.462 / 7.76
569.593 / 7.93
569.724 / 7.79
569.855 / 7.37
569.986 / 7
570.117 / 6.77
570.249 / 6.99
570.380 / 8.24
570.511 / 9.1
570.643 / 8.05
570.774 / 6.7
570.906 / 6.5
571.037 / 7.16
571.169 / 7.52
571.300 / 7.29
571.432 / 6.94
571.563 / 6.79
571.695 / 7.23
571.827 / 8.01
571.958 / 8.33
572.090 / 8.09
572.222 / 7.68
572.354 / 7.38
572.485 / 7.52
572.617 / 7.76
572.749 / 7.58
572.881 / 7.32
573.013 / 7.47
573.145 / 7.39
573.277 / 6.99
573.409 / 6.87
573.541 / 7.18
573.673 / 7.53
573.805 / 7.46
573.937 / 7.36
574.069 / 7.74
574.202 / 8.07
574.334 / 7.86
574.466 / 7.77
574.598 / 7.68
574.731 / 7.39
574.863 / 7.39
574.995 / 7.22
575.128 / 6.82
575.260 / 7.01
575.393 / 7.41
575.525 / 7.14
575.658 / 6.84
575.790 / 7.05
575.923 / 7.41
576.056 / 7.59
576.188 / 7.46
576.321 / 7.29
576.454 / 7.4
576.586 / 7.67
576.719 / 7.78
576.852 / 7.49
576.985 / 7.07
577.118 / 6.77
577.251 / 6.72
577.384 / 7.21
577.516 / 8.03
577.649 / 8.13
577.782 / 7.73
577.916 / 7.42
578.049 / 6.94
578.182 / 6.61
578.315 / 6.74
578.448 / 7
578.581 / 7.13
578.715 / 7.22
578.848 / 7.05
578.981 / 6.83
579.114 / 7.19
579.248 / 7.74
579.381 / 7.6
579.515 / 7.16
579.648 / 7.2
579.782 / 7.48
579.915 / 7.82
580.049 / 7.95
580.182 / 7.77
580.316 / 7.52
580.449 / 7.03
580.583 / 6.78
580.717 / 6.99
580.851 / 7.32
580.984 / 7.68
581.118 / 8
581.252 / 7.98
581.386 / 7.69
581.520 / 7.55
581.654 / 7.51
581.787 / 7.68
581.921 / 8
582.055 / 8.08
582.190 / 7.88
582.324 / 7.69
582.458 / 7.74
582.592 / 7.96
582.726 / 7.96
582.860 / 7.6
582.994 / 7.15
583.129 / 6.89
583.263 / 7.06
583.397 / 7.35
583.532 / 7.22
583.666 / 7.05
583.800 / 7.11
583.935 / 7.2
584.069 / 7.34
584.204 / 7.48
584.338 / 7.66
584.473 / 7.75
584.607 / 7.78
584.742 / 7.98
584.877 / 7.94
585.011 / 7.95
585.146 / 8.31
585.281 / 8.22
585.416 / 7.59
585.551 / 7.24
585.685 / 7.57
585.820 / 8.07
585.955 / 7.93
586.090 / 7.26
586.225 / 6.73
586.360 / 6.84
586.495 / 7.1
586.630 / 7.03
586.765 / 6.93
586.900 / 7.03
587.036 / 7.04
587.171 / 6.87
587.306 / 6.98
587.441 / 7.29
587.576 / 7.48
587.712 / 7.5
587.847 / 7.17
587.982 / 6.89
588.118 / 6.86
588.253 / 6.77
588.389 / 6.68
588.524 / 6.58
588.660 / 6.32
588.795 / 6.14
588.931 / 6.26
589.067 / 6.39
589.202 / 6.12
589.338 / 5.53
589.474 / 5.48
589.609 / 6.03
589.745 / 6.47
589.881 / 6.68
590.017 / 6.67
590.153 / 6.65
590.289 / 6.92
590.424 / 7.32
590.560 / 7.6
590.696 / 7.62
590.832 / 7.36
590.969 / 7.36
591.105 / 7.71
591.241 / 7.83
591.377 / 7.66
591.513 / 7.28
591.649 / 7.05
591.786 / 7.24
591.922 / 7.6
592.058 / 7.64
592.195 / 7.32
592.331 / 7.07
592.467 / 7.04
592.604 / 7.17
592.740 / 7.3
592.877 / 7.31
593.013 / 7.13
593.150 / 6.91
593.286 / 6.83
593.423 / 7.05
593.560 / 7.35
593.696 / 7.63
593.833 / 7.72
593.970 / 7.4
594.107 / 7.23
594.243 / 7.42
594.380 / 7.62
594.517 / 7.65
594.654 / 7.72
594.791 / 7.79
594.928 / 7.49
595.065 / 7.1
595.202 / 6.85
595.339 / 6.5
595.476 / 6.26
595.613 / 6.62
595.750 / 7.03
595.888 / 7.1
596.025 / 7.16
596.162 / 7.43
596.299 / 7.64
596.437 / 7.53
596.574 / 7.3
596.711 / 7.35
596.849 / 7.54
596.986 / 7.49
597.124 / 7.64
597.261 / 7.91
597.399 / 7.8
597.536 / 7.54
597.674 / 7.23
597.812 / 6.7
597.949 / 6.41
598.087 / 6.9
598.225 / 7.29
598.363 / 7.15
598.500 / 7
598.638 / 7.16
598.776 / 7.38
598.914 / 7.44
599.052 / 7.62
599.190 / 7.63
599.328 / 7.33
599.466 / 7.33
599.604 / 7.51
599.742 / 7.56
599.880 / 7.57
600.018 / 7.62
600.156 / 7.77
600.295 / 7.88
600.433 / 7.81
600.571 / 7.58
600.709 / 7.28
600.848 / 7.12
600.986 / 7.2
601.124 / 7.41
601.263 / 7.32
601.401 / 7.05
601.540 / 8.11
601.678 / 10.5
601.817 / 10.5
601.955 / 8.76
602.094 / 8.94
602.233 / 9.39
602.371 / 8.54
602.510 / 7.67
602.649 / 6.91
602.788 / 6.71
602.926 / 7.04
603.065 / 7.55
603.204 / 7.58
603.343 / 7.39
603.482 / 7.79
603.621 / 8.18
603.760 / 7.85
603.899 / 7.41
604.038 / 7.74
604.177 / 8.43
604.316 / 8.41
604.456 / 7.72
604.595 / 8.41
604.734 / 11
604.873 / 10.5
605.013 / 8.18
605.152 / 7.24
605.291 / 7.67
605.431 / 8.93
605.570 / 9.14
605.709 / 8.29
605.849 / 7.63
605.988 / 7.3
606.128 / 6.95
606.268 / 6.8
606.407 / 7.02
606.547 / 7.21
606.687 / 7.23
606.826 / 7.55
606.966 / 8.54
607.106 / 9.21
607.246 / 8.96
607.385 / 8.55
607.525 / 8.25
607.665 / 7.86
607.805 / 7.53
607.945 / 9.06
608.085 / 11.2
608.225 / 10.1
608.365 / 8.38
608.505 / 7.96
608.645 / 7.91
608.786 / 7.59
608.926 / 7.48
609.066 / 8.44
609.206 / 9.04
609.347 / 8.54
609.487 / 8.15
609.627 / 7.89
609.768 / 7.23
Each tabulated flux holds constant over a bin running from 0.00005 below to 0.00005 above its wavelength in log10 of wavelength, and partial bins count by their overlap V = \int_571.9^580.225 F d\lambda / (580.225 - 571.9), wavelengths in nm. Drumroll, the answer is 7.39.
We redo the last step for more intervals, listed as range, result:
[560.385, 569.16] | 7.23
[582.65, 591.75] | 7.15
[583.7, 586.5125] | 7.58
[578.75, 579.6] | 7.26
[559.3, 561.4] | 7.11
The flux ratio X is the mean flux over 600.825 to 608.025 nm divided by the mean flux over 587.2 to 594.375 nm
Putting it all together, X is 1.2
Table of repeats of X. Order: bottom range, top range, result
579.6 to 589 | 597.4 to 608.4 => 1.08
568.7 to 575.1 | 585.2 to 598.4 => 0.95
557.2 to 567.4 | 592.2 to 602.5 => 1.07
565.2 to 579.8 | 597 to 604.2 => 1.04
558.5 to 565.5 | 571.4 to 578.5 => 1.05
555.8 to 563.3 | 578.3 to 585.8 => 1.08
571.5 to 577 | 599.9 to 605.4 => 1.08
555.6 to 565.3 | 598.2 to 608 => 1.13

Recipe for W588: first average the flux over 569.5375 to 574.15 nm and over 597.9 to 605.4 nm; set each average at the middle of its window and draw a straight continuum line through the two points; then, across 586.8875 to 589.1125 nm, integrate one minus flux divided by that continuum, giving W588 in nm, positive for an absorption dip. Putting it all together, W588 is 0.24 nm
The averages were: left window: 7.46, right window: 7.85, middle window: 6.84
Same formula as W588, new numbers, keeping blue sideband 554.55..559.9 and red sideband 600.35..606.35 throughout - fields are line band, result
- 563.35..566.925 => 0.06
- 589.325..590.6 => 0.19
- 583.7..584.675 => 0.02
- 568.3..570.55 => -0.13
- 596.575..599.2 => 0.20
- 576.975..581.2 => 0.09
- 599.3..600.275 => 0.05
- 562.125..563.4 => 0.00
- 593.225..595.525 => 0.16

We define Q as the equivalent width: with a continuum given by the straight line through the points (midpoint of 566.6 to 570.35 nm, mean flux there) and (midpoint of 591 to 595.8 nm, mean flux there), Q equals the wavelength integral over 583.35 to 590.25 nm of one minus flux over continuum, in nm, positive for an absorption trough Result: 0.27 nm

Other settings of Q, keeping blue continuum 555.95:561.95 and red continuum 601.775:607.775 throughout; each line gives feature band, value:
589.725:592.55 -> 0.18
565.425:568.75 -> -0.09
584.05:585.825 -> -0.04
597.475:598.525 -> 0.12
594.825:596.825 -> 0.19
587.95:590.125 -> 0.38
